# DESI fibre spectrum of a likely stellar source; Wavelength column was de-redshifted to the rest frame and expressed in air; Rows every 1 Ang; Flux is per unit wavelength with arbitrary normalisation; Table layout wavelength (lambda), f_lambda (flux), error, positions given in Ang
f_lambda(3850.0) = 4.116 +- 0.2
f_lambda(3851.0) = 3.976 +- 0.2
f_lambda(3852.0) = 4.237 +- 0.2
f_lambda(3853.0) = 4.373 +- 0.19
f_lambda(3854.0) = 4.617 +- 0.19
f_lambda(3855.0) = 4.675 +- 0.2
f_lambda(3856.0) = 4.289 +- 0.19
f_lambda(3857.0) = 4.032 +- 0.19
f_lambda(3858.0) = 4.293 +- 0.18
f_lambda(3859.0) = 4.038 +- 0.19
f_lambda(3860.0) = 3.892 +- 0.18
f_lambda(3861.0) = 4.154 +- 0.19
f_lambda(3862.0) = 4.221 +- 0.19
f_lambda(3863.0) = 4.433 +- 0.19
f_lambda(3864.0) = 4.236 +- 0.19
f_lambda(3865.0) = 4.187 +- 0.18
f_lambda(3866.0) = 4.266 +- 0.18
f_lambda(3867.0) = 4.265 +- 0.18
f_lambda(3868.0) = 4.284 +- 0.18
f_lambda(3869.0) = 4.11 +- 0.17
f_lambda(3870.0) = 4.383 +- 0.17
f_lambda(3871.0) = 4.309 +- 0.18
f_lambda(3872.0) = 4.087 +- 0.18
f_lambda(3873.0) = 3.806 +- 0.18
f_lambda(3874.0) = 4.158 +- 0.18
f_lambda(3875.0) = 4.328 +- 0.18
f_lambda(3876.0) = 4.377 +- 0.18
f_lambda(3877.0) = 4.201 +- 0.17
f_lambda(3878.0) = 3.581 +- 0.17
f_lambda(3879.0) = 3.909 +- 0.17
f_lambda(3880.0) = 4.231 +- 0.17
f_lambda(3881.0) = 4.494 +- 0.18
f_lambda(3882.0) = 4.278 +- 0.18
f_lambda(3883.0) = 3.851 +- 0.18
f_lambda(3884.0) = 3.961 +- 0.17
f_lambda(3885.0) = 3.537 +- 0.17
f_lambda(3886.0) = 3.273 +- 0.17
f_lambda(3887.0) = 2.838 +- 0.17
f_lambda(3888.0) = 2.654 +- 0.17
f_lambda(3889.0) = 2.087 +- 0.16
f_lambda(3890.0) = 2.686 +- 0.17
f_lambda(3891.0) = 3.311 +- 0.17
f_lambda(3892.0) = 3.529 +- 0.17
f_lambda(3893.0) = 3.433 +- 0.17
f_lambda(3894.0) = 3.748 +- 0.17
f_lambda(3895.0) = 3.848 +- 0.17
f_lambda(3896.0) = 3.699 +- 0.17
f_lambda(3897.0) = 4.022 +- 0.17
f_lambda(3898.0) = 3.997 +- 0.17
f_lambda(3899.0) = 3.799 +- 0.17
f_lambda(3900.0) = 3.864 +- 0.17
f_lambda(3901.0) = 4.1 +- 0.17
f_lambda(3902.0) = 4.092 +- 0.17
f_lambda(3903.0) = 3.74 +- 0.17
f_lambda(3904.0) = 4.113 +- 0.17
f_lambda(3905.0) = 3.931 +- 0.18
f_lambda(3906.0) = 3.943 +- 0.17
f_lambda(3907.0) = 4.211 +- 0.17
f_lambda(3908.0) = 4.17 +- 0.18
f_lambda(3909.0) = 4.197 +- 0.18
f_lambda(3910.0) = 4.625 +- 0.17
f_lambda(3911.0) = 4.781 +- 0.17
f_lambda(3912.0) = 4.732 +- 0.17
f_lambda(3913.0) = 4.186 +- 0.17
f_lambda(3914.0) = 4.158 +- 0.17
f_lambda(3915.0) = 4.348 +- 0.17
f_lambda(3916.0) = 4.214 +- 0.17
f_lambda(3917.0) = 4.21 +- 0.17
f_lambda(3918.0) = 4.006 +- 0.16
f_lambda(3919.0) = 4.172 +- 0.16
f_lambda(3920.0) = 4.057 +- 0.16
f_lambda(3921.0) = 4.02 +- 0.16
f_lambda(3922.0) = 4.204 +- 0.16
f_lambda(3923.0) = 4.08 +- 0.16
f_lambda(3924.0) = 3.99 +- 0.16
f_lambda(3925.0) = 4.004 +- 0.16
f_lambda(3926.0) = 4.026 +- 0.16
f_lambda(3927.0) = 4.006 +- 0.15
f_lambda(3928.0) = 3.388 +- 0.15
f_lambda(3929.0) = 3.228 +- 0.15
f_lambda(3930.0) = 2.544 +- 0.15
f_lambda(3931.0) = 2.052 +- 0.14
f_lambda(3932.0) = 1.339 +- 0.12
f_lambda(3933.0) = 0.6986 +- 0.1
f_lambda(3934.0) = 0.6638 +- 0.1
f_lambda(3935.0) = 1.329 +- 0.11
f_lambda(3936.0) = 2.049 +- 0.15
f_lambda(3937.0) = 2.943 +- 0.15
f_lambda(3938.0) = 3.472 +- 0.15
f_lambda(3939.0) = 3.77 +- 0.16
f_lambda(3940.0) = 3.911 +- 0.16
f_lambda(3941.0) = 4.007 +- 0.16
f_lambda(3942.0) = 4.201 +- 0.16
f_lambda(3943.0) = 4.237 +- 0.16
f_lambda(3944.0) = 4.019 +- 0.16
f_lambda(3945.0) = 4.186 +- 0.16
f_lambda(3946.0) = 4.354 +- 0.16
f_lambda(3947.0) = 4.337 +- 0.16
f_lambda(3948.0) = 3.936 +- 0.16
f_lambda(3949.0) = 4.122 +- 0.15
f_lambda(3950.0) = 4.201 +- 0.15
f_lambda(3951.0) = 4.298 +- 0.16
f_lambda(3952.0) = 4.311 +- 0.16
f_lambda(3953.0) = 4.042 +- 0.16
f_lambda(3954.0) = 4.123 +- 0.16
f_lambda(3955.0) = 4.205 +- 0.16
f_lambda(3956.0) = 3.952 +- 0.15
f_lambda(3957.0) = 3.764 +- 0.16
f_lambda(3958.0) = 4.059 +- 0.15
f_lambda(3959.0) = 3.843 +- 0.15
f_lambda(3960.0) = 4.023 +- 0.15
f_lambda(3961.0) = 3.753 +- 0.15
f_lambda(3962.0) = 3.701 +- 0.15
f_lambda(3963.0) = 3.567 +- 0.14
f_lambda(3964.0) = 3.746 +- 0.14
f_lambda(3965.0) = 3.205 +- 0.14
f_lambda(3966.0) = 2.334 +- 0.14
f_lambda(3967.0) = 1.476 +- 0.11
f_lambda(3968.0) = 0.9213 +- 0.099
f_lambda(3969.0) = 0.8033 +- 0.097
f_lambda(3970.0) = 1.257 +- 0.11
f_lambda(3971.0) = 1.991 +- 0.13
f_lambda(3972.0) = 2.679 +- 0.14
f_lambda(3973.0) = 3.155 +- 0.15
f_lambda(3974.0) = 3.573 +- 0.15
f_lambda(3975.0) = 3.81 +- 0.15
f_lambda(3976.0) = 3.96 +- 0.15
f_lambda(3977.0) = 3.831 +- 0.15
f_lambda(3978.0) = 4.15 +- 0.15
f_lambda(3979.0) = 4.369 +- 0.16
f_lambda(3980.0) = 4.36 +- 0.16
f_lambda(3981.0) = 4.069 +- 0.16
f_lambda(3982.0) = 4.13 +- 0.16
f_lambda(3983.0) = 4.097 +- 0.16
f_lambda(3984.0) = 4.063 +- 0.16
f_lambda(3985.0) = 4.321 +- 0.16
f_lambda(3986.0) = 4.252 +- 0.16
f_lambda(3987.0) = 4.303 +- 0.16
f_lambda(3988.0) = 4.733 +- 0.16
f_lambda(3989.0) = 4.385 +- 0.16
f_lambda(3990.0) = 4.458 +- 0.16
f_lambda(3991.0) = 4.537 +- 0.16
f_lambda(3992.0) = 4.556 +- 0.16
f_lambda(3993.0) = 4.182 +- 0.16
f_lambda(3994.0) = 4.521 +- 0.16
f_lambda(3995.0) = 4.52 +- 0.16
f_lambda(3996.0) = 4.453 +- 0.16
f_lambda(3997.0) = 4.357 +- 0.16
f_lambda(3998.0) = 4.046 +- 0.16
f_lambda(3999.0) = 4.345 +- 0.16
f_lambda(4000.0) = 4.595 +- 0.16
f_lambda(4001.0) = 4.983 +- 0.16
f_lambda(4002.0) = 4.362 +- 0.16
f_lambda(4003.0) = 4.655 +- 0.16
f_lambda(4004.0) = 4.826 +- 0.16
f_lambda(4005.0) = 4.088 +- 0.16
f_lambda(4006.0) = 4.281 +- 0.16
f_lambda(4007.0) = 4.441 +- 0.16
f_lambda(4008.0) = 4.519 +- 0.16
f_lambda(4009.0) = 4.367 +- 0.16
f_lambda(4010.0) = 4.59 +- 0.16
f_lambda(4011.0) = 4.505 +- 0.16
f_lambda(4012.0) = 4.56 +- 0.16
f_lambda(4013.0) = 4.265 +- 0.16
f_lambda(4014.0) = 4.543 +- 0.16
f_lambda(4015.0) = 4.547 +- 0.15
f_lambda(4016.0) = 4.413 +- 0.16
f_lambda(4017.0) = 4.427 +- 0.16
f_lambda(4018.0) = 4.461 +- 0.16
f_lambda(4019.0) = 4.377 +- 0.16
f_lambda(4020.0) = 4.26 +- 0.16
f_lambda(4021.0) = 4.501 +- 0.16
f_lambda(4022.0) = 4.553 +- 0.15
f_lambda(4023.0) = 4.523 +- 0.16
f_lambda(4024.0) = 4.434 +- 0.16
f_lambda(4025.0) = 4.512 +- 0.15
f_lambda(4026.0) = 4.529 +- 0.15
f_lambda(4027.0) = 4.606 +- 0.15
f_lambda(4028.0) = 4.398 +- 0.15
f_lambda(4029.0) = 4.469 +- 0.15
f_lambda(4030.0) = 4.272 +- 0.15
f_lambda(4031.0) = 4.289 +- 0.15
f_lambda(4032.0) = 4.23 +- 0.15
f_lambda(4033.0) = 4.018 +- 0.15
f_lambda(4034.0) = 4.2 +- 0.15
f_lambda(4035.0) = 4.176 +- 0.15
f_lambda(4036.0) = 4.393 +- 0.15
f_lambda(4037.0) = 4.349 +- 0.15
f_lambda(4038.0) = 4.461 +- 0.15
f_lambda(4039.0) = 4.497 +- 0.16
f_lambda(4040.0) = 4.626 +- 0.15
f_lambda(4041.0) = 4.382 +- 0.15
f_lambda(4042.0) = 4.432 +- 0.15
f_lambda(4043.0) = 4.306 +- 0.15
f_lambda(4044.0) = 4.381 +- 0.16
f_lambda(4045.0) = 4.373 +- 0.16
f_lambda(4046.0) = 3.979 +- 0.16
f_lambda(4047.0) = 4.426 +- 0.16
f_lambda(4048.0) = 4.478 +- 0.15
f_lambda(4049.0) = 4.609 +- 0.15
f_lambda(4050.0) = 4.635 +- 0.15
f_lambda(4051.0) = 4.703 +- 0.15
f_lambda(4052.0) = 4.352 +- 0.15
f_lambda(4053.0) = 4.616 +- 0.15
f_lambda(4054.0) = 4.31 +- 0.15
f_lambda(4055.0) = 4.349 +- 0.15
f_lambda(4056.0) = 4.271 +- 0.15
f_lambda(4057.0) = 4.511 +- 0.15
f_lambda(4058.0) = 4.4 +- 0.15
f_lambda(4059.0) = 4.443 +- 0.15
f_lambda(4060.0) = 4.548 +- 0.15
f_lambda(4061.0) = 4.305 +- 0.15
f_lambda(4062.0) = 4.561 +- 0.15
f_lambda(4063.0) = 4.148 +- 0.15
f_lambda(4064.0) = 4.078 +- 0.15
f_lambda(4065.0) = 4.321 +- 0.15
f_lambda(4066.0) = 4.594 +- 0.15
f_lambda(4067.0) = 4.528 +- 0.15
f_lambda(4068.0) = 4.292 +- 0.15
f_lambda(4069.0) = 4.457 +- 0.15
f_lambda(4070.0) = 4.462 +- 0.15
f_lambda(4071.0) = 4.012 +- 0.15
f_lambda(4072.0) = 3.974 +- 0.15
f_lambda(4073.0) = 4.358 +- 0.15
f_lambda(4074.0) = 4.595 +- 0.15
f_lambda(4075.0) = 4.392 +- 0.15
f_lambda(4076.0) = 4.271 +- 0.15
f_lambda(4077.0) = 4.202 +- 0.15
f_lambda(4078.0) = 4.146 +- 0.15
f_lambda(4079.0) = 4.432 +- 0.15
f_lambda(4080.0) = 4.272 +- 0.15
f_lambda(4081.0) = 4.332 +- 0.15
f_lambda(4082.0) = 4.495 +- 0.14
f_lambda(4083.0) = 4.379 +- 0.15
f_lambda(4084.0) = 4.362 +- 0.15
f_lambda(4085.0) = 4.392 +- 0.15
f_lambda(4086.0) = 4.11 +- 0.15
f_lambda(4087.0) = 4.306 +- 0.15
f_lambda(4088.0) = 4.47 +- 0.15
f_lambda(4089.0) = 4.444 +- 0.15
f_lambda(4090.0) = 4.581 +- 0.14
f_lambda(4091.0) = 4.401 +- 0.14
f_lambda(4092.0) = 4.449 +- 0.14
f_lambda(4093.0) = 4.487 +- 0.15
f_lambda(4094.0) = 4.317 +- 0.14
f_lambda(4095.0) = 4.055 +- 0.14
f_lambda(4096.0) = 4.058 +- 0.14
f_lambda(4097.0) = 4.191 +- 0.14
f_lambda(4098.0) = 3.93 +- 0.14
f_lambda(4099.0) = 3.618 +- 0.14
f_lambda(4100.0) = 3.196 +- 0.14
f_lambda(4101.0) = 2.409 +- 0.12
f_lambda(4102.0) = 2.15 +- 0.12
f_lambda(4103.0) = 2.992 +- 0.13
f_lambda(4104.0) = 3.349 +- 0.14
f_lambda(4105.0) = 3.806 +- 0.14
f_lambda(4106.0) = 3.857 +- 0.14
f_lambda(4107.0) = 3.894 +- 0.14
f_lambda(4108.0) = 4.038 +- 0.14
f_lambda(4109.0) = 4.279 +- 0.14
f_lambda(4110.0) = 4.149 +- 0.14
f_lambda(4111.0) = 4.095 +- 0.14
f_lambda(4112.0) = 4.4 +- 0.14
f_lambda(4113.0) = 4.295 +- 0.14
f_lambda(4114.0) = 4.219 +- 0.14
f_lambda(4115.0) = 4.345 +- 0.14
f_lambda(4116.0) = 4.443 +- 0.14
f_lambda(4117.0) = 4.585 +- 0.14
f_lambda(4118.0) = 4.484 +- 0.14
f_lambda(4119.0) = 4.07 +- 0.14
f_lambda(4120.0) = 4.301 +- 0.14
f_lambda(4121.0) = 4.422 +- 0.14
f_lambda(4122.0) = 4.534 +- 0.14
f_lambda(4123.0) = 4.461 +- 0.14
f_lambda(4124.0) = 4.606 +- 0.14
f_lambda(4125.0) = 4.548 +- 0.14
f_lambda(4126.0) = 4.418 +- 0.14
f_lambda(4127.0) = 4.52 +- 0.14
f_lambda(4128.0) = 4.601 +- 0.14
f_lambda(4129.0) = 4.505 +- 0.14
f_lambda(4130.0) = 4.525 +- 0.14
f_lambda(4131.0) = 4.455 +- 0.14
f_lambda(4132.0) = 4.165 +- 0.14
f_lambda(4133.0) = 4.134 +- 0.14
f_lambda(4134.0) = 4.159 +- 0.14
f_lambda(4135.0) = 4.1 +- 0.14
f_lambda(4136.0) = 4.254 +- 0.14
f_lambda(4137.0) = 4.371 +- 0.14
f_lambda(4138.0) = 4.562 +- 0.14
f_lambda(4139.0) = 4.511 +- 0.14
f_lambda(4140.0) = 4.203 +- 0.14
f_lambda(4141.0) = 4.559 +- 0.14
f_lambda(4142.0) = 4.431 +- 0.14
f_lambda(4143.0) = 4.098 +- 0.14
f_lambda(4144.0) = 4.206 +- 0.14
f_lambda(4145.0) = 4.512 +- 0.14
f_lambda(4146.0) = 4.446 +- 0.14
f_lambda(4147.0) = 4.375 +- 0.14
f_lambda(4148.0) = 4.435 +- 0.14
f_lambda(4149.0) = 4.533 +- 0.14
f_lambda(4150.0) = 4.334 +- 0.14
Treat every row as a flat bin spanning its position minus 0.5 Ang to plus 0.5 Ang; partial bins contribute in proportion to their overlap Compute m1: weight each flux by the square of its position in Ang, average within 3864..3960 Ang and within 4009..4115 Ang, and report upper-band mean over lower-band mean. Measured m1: 1.22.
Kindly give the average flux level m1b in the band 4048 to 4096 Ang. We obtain 4.37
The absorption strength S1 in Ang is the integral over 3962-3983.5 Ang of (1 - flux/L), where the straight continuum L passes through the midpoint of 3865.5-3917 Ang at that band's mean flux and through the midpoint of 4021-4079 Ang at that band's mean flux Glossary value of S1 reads 5.35 Ang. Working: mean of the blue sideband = 3.94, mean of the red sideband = 4.38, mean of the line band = 3.13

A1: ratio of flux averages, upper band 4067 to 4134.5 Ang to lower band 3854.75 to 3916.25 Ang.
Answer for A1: 1.1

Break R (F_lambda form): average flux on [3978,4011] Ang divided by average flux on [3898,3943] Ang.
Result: 1.2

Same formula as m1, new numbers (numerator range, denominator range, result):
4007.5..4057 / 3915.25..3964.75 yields 1.28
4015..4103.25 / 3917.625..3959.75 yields 1.27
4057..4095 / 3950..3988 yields 1.29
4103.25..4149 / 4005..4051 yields 1.02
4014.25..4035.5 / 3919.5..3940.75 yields 1.51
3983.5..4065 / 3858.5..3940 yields 1.26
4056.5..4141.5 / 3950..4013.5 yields 1.14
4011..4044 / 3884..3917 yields 1.23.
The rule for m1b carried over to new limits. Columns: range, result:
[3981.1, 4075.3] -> 4.4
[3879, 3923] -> 3.89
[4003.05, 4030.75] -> 4.46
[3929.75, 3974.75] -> 3.19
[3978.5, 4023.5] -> 4.42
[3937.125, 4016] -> 3.95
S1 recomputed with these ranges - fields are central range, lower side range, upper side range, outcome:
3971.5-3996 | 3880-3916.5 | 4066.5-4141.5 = -0.8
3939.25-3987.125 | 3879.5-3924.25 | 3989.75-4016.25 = 6.5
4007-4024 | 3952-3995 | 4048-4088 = -2.1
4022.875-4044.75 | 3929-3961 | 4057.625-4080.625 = -1.6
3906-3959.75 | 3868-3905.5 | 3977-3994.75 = 3.9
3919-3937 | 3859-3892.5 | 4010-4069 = 4.8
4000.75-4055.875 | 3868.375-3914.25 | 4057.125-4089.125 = -2.5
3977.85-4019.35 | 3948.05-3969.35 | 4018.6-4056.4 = -4.9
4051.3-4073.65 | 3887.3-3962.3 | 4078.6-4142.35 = -1.6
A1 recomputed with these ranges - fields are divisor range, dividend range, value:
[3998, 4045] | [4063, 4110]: 0.93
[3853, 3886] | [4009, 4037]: 1.06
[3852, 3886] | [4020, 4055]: 1.06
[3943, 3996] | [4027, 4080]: 1.16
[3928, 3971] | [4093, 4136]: 1.28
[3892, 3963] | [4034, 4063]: 1.17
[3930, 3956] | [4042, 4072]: 1.30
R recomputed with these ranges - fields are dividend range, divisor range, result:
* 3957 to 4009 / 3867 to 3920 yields 0.98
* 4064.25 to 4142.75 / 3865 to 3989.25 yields 1.14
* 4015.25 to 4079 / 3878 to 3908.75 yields 1.18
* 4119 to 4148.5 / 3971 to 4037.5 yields 1.02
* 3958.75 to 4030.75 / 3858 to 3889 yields 1.01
